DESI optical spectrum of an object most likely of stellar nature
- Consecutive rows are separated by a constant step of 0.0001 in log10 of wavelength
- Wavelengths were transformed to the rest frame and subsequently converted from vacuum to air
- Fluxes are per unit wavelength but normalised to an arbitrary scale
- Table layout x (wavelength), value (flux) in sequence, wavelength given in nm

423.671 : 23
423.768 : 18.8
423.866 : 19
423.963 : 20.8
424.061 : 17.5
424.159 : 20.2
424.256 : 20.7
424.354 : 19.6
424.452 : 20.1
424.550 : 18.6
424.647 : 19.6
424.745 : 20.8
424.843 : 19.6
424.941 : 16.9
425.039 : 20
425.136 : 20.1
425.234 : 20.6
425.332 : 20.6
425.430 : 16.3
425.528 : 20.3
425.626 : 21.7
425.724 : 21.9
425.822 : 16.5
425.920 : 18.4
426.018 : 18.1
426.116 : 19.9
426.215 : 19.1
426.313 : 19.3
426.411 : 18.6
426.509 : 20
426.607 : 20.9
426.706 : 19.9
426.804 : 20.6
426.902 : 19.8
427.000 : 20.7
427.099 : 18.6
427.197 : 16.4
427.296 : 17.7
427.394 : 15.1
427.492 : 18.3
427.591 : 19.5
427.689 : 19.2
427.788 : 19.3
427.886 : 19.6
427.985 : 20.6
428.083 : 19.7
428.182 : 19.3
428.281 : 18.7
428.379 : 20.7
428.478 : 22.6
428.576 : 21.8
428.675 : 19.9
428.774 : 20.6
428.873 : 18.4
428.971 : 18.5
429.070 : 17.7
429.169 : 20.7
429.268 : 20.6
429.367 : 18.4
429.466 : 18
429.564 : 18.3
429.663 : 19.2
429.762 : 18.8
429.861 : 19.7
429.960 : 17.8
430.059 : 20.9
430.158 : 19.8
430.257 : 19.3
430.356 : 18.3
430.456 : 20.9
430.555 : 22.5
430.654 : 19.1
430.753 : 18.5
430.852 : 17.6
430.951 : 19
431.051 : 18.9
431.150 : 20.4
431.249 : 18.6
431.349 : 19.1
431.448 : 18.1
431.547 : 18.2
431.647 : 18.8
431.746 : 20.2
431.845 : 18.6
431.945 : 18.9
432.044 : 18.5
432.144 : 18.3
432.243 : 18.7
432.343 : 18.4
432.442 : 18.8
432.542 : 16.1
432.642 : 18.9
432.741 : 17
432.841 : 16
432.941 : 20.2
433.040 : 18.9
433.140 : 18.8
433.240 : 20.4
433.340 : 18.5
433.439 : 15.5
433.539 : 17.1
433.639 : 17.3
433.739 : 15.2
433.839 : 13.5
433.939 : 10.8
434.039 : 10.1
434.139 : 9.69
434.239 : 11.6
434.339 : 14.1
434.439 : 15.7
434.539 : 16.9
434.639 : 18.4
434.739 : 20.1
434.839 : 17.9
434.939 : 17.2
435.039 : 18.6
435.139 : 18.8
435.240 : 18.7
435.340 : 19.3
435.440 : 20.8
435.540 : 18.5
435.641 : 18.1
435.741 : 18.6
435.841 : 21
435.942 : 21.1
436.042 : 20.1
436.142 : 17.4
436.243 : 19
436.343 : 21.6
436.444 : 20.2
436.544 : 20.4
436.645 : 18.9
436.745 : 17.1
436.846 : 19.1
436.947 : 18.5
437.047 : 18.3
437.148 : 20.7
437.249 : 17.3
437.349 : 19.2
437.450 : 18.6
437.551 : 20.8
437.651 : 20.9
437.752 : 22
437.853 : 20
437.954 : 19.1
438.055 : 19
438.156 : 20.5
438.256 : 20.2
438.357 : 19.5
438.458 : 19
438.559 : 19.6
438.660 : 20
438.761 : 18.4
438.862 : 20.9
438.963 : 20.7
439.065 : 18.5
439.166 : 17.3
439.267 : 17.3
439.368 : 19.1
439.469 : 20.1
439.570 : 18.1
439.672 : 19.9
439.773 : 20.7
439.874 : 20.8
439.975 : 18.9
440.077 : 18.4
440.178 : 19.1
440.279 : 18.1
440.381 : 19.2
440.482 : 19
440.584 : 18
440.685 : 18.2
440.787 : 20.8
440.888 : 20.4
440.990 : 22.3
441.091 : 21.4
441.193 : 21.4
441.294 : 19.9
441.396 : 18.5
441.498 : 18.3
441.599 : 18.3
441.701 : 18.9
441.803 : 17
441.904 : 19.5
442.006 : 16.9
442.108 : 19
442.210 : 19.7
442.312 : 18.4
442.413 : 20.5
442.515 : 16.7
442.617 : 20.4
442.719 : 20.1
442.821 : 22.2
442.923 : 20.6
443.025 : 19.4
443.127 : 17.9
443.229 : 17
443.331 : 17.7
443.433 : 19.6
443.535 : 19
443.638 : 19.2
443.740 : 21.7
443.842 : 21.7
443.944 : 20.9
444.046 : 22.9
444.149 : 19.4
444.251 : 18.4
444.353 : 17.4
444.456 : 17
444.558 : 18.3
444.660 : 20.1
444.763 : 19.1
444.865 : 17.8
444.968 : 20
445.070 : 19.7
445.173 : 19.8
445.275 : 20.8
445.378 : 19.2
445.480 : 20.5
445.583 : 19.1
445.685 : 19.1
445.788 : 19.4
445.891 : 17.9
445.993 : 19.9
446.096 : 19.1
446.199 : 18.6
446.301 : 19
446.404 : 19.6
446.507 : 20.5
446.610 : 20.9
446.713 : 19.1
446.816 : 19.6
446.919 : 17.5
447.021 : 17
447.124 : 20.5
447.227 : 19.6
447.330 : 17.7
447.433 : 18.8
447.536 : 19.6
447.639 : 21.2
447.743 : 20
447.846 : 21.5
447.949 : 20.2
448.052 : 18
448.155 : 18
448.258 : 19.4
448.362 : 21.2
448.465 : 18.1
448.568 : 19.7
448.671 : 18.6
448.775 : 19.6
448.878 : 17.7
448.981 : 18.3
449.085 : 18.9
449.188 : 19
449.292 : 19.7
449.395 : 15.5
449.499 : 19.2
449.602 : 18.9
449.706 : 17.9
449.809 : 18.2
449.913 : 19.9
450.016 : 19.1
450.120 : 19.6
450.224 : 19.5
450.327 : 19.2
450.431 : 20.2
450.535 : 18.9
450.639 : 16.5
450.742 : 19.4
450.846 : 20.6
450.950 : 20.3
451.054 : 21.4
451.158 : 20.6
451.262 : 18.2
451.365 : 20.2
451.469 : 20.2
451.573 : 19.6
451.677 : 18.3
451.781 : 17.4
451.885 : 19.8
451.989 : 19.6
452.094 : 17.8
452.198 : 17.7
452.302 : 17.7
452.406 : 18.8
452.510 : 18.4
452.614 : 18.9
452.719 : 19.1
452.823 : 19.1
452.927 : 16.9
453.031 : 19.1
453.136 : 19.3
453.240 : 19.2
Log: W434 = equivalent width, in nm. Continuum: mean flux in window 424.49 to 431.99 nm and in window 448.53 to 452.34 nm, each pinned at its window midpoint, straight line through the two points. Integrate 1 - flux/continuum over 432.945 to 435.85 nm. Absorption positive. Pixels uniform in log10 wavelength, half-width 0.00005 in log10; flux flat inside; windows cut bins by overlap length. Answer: 0.35 nm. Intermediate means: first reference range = 19.3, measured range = 16.9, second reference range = 19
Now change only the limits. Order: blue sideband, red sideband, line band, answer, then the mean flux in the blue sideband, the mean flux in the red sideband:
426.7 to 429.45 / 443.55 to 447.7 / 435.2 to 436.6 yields -0.017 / 19.4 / 19.4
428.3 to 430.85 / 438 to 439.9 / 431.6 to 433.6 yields 0.125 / 19.6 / 19.4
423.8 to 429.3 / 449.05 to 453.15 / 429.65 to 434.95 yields 0.434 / 19.5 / 19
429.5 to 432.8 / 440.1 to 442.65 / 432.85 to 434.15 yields 0.201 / 18.9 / 19.2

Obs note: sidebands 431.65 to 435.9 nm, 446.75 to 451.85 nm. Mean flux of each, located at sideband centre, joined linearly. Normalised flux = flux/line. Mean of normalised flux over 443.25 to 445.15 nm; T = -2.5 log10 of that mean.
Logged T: -0.05 mag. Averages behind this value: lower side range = 17.4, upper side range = 19.2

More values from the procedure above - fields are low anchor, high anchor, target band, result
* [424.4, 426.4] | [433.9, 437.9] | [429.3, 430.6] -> -0.03 mag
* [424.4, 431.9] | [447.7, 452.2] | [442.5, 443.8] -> -0.01 mag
